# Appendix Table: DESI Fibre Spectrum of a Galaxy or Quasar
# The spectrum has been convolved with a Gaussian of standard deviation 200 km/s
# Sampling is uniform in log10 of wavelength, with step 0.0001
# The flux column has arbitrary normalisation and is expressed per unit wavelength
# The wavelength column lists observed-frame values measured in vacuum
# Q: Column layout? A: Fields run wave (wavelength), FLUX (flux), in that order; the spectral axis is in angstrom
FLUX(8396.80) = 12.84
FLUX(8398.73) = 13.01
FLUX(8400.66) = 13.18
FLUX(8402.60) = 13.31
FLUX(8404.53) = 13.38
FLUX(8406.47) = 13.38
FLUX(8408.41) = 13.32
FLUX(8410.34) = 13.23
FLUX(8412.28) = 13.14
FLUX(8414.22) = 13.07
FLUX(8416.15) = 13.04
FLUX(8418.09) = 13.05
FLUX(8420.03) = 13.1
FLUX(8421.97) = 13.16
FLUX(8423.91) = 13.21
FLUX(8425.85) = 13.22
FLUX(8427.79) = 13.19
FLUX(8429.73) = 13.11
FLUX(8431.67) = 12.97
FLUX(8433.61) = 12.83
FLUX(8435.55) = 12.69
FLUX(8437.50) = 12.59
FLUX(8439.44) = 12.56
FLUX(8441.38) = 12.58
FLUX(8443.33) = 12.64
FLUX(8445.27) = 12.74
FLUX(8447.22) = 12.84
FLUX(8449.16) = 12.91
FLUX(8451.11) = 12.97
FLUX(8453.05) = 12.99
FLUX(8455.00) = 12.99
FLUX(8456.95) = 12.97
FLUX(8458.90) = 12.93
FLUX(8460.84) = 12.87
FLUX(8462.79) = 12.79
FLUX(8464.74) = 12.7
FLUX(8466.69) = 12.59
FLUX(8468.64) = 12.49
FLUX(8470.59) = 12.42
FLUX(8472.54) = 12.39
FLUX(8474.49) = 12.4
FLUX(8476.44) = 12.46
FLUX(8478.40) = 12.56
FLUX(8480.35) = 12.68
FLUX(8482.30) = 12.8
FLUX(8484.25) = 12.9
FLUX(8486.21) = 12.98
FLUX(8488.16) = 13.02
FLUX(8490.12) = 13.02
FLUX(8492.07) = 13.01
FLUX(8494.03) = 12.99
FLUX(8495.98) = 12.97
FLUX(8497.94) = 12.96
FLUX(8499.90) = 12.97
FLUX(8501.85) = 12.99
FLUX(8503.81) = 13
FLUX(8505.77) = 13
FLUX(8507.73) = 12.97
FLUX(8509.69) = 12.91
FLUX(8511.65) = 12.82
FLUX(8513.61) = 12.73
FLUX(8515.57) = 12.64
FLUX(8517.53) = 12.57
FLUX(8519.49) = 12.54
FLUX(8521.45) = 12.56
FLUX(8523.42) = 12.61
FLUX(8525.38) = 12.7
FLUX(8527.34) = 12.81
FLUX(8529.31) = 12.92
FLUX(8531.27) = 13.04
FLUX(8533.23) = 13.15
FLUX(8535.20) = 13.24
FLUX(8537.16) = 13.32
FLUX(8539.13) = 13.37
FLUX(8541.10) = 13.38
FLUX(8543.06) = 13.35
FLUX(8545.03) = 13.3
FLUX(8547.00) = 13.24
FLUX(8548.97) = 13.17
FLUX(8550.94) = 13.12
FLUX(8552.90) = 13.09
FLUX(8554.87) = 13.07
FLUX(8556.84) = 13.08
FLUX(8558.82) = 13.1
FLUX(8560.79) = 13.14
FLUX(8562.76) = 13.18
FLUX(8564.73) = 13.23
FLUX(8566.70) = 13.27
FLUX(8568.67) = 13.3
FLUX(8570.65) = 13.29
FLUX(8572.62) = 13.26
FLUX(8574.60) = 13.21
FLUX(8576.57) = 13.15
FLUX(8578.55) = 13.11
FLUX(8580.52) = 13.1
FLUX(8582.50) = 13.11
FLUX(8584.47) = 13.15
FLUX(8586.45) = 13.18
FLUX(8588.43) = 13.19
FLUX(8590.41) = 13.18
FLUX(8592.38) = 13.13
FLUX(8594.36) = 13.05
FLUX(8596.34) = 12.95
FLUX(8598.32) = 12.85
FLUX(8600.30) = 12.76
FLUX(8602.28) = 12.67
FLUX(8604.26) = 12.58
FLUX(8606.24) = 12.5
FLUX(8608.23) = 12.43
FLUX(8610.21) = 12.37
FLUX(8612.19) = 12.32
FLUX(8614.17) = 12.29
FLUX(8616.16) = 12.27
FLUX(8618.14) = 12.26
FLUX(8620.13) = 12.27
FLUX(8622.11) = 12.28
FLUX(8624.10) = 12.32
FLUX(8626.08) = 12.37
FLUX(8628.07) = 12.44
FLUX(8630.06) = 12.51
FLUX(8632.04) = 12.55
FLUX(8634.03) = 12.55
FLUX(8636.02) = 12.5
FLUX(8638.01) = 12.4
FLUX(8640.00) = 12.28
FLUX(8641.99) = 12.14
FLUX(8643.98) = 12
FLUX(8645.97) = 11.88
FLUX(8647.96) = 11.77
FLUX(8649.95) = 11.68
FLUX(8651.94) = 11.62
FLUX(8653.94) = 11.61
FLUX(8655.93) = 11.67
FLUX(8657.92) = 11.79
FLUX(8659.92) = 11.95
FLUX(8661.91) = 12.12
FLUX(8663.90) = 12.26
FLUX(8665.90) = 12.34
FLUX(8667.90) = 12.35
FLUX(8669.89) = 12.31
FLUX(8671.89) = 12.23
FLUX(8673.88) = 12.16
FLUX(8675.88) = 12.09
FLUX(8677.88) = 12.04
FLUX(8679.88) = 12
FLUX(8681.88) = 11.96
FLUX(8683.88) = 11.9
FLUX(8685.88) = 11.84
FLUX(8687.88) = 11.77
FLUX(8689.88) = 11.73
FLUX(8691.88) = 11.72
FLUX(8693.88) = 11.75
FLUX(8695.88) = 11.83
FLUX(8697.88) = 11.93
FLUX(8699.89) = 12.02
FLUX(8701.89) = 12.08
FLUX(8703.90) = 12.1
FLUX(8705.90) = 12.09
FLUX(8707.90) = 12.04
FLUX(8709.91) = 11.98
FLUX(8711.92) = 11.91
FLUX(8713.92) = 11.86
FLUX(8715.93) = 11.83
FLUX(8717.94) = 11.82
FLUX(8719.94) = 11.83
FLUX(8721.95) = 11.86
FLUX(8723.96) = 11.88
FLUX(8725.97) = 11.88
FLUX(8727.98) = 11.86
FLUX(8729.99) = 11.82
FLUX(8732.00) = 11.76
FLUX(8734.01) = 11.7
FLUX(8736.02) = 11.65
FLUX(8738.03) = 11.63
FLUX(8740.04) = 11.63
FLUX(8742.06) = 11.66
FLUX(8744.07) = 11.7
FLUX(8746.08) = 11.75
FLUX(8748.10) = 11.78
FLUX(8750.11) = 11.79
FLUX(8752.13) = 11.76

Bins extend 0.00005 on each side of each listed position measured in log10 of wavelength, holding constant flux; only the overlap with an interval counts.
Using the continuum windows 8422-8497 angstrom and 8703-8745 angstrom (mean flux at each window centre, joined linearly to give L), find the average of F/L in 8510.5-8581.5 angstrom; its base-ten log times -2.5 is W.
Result -0.05 mag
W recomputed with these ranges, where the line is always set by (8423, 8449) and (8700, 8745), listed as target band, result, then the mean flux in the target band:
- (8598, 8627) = -0.02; 12.4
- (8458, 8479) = 0.01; 12.6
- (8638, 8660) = 0.02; 11.9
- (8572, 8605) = -0.06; 13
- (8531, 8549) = -0.07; 13.3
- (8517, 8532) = -0.01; 12.7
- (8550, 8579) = -0.07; 13.2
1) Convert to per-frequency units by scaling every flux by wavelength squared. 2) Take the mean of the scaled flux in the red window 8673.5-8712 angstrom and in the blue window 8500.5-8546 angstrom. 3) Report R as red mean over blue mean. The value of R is 1.0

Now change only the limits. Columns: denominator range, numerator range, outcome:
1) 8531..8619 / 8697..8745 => 0.94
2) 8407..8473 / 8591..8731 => 0.99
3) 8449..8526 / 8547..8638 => 1.03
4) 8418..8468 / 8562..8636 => 1.03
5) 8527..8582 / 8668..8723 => 0.94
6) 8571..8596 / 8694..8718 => 0.93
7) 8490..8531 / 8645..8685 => 0.97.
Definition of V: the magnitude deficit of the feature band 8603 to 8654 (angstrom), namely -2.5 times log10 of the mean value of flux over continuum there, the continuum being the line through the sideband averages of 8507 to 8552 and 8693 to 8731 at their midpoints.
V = 0.01 mag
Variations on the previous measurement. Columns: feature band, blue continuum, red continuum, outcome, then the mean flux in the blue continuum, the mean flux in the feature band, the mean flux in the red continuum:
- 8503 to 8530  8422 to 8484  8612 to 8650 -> -0.01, 12.8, 12.8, 12.3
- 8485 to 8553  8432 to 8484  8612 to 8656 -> -0.04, 12.7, 13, 12.2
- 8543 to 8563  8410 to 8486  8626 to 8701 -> -0.06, 12.8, 13.2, 12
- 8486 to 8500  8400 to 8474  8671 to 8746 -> -0.02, 12.9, 13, 11.9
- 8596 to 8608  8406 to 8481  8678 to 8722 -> -0.04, 12.9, 12.7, 11.9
